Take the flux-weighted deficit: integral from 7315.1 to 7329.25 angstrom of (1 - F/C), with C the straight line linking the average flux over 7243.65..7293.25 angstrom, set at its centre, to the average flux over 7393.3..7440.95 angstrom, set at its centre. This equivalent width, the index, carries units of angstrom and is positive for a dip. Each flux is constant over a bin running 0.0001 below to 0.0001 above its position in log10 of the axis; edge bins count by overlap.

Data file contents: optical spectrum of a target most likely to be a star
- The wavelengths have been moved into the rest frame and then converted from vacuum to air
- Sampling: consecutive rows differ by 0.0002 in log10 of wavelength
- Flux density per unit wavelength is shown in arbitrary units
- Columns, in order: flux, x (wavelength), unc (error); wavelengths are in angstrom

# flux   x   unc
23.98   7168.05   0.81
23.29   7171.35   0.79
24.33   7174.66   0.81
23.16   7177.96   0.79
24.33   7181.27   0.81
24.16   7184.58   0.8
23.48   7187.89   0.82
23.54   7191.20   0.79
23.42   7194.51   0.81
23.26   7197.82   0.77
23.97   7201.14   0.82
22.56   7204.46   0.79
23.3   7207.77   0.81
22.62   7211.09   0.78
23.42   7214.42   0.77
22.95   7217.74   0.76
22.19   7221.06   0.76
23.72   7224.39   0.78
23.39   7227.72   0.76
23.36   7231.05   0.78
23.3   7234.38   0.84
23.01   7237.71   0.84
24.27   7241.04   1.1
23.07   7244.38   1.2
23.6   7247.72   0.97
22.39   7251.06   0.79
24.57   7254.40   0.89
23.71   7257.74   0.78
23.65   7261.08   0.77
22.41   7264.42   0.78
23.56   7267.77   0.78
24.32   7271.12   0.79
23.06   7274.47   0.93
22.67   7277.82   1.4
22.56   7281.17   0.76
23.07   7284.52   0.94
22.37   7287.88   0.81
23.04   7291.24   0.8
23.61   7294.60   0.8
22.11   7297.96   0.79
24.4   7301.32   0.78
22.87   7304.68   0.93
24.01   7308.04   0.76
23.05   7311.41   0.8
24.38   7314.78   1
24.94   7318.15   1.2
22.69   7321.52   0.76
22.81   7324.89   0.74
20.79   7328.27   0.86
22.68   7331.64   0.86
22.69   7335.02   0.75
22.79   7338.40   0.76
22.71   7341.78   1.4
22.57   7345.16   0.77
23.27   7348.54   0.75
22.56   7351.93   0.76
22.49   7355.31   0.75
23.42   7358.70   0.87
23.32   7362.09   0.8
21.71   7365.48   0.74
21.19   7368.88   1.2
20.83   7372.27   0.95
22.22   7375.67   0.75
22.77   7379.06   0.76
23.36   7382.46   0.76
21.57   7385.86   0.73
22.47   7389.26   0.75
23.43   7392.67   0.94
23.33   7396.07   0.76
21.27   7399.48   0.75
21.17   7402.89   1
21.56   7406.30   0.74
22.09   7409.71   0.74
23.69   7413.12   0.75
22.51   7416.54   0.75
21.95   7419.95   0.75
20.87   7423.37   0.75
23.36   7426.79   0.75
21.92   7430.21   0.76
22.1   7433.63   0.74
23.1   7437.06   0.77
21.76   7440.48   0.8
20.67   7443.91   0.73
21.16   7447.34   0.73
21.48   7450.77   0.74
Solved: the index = -0.1 angstrom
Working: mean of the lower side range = 23.2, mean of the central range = 23.1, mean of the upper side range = 22.2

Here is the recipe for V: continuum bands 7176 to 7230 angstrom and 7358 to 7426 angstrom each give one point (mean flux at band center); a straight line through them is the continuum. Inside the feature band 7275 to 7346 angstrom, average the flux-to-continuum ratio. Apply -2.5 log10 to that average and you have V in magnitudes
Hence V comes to -0.01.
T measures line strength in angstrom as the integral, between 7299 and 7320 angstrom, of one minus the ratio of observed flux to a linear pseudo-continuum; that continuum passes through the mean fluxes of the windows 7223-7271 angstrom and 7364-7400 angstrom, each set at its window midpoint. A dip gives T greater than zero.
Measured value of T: -0.91 angstrom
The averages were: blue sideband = 23.5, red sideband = 22.2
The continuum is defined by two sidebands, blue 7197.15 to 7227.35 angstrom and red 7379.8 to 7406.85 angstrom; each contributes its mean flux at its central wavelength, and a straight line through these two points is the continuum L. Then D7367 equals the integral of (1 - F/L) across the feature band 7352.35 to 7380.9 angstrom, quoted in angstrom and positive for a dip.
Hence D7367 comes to 0.2 angstrom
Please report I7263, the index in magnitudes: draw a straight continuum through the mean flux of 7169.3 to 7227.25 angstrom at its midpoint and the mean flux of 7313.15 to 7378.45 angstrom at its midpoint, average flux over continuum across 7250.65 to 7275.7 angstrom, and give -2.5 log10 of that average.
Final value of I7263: -0.021 mag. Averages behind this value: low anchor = 23.4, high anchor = 22.6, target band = 23.5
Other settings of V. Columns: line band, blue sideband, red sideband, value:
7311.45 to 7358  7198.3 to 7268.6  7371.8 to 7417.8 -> -0.01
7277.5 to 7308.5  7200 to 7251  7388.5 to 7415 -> -0.01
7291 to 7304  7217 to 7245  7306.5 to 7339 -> -0.01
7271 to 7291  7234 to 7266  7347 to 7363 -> 0.02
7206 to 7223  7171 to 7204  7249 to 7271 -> 0.03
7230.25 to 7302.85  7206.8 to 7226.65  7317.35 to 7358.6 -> -0.02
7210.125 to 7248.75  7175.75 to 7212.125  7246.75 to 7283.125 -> 0.01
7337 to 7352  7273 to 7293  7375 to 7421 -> -0.01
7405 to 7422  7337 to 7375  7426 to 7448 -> -0.01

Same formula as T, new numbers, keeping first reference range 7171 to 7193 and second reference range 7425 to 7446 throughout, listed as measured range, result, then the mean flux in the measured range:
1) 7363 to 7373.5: 0.5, 21.4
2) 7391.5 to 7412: 0.2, 22.2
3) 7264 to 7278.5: -0.1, 23.3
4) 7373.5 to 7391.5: 0.0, 22.5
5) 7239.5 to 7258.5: -0.2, 23.6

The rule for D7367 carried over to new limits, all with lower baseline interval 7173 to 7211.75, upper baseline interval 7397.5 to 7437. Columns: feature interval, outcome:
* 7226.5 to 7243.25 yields -0.1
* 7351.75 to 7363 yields -0.2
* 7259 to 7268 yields 0.0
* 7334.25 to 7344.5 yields -0.1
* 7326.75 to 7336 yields 0.3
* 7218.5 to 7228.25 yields 0.1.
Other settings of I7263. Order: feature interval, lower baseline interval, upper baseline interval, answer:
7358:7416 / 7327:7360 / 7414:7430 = 0.00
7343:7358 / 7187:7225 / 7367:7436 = -0.02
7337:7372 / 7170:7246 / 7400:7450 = 0.00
